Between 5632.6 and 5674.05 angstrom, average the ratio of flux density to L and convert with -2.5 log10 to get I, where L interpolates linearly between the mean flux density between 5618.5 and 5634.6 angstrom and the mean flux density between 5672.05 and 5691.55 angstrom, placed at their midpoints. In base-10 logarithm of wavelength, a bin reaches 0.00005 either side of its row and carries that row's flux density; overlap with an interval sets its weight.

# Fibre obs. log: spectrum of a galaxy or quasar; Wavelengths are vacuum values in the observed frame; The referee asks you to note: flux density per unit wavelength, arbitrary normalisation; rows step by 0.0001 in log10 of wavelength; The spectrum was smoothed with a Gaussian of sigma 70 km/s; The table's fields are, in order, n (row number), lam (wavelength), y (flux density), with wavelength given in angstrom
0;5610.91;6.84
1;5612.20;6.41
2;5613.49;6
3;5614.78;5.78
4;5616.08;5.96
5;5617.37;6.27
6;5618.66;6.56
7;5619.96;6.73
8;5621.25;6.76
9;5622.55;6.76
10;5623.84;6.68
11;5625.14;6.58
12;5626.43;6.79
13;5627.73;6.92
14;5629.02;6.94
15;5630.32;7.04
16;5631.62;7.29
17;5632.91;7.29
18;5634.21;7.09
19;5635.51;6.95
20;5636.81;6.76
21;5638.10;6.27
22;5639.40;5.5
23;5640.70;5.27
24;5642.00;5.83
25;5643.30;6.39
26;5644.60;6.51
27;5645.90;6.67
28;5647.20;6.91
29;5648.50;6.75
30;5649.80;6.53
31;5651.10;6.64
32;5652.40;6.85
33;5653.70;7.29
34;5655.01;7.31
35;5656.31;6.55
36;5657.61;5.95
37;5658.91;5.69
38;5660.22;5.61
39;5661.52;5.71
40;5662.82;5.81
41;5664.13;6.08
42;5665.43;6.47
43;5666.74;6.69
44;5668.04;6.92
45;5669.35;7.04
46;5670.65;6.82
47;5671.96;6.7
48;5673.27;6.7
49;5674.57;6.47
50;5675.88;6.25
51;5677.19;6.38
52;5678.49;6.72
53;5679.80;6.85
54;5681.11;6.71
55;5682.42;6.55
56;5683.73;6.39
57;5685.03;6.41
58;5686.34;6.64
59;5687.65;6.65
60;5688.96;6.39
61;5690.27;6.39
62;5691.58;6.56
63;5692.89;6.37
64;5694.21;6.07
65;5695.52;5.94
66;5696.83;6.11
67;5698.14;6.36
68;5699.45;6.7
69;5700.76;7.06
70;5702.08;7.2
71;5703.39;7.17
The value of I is 0.04 mag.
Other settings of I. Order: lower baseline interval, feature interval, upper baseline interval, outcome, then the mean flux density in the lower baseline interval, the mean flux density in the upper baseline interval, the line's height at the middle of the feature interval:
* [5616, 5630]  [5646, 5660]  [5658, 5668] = -0.067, 6.67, 6.06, 6.22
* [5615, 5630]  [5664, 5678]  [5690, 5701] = -0.027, 6.61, 6.37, 6.45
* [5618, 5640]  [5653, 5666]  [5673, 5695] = 0.062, 6.76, 6.49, 6.61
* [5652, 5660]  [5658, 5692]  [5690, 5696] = -0.008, 6.54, 6.26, 6.4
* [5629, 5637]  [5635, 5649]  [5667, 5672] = 0.112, 7.07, 6.88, 7.02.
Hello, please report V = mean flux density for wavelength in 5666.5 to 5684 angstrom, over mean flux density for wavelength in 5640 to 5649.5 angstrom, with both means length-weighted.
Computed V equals 1.05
